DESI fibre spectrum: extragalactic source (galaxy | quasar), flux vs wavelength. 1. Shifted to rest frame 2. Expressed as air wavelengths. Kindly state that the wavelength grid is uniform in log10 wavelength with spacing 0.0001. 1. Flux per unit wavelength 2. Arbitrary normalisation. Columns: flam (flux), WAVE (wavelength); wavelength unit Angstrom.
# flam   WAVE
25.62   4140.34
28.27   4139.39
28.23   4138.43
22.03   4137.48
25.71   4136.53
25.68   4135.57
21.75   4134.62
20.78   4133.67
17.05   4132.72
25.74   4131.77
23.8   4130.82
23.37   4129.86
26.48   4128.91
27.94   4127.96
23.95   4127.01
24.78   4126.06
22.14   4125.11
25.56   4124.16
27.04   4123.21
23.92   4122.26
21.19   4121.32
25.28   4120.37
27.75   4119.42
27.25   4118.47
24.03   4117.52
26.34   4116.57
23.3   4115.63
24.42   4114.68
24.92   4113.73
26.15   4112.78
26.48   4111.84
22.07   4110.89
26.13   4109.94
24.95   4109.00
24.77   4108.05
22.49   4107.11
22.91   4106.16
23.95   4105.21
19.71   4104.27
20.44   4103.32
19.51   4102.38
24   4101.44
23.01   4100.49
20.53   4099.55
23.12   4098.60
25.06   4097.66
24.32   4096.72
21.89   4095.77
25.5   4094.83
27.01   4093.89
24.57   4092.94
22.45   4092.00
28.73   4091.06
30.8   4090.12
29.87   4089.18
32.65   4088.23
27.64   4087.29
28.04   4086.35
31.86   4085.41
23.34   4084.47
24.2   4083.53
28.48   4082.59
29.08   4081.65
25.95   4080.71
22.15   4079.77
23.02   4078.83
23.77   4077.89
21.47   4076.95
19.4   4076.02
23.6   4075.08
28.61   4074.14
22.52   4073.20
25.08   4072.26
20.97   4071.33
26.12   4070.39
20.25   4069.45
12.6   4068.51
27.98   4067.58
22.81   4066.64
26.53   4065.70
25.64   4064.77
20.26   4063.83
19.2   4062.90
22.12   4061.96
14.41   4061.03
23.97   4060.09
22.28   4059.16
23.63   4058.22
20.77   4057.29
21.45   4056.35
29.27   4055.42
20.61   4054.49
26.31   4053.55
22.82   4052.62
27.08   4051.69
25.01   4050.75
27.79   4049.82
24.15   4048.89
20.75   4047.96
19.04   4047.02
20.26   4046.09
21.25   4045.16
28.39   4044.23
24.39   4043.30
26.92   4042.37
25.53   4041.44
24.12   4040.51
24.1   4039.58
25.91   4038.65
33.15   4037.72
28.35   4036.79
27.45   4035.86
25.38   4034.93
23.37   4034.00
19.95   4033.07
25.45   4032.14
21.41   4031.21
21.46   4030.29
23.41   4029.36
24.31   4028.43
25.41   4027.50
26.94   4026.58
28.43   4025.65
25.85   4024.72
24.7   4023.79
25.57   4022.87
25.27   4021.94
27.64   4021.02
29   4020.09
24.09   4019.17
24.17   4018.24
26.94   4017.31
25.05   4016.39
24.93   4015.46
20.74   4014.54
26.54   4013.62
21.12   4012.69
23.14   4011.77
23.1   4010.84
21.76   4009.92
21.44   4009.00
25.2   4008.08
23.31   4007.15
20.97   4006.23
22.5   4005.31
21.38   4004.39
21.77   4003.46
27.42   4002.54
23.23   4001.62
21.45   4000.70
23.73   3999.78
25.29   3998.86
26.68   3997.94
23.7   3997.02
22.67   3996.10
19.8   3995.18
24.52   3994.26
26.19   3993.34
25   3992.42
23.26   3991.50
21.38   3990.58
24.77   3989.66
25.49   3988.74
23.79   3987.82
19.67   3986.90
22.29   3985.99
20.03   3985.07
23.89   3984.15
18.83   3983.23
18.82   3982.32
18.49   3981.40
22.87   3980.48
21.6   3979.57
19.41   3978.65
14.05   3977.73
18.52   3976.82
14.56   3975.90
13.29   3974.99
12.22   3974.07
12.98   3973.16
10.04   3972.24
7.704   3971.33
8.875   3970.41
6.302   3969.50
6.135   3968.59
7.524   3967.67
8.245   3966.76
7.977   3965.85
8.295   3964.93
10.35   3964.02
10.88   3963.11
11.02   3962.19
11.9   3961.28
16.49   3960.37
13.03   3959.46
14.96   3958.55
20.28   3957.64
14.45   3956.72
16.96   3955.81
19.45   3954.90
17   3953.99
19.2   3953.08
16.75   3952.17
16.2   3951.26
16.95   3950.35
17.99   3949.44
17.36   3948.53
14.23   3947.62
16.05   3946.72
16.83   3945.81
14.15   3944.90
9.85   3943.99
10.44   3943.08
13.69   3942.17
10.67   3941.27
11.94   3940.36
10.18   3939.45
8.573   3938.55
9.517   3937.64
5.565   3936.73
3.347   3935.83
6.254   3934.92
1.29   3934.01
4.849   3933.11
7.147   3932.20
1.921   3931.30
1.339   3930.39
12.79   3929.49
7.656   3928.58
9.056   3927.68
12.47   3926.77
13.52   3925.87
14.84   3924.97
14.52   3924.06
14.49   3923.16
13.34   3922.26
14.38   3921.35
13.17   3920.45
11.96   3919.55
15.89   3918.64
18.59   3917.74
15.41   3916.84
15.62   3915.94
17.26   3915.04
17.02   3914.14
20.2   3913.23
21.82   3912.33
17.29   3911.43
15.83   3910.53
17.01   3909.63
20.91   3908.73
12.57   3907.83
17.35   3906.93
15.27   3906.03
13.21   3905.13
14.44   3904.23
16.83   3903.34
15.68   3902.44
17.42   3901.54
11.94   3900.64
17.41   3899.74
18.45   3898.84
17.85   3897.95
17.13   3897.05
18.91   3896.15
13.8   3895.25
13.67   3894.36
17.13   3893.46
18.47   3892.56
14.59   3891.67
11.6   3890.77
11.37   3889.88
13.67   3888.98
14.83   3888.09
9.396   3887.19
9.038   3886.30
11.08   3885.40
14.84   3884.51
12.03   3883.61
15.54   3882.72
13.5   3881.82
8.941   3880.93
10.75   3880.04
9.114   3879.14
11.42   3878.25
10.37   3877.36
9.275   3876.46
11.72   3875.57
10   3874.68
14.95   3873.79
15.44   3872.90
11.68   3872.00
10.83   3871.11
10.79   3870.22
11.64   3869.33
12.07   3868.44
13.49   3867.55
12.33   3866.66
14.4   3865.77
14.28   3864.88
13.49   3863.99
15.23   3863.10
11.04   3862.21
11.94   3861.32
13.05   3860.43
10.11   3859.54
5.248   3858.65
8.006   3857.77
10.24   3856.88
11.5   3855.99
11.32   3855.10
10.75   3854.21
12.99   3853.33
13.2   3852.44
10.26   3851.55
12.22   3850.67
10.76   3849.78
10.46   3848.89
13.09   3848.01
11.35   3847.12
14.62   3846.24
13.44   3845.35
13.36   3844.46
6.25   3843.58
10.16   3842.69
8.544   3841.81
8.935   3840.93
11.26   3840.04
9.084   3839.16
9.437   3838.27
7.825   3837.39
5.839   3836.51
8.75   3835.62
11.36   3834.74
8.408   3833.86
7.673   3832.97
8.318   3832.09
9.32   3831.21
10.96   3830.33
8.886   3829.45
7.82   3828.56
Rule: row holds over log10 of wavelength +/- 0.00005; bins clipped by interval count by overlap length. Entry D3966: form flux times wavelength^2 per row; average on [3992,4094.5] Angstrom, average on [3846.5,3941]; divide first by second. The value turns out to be 2.08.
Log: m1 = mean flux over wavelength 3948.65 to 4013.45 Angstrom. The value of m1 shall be 18.3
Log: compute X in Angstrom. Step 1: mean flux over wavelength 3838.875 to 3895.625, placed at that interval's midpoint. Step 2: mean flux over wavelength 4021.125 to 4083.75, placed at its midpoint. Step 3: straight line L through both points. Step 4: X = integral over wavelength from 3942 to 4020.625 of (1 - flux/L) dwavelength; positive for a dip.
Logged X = 4.0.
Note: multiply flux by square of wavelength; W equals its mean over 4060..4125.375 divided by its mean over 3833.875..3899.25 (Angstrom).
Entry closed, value 2.3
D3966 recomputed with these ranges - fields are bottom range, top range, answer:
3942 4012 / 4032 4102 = 1.43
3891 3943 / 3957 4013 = 1.44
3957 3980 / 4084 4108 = 2.16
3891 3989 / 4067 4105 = 1.85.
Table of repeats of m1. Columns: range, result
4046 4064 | 22.6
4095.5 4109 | 22.6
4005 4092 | 24.4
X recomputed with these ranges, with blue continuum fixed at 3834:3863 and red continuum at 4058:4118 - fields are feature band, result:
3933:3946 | 5.5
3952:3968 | 3.1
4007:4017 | -1.8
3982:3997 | -3.3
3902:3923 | -2.9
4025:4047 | -3.9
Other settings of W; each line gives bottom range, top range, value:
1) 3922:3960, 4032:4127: 2.14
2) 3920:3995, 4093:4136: 1.83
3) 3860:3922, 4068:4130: 1.92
